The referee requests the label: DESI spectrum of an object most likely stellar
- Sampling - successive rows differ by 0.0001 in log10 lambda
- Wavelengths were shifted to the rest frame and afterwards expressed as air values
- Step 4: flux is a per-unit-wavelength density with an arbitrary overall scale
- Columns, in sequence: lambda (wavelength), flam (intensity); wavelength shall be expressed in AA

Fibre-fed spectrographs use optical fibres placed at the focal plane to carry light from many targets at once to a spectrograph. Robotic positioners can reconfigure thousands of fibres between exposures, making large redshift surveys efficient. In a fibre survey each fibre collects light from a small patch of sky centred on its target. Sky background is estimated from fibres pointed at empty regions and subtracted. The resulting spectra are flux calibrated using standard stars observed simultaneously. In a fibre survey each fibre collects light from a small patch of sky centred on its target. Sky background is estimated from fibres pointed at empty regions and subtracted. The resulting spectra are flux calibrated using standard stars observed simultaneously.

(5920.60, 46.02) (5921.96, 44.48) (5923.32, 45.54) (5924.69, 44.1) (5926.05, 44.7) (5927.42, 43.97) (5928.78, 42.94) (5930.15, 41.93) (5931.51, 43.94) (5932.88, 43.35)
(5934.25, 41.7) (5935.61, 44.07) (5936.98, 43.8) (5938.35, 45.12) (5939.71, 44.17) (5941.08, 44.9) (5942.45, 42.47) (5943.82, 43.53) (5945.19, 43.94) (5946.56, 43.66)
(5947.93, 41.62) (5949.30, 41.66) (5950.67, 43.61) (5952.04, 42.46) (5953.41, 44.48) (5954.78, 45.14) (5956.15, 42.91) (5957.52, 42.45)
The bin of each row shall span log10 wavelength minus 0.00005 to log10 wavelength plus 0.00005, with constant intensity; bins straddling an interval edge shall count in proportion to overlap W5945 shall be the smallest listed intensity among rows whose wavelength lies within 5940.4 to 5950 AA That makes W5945 41.62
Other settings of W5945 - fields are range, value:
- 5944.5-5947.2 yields 43.66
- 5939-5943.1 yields 42.47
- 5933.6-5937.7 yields 41.7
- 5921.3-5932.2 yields 41.93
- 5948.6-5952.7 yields 41.66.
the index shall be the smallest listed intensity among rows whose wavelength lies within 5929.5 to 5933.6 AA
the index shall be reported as 41.93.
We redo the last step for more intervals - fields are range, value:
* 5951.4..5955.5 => 42.46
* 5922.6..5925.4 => 44.1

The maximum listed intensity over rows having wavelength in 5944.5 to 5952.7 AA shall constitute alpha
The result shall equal 43.94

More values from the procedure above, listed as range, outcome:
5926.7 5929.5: 43.97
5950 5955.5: 45.14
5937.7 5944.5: 45.12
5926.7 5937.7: 44.07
